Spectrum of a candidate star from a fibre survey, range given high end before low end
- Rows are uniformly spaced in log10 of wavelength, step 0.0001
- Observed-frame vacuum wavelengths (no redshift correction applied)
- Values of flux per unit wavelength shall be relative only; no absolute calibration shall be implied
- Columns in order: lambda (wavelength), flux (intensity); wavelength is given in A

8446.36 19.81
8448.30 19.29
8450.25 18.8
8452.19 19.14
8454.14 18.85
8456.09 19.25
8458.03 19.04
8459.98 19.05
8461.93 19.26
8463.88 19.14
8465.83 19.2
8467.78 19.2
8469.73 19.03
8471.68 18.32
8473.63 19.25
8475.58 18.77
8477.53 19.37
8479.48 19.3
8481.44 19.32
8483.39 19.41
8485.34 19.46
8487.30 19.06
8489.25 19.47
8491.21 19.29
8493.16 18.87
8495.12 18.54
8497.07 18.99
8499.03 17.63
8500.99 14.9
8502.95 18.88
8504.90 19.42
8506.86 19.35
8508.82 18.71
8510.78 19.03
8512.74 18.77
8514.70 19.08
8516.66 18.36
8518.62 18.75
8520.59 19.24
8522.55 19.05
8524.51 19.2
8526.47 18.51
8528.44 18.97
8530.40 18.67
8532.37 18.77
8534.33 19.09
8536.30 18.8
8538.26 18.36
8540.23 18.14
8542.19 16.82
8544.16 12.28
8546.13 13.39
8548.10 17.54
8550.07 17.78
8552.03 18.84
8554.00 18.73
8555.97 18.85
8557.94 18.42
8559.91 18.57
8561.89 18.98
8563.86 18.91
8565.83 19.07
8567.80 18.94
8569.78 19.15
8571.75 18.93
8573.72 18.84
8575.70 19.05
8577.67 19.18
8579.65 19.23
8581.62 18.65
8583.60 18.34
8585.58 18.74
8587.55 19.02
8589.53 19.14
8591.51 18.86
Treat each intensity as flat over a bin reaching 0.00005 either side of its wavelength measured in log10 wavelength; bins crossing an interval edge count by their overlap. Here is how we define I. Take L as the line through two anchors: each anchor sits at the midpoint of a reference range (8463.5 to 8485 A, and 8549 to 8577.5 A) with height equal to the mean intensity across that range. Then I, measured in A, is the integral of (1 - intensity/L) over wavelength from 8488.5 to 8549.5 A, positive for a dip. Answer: 2.43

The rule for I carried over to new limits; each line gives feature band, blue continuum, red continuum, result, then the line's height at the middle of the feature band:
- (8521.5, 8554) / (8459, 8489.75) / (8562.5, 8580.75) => 2.2 A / 19.1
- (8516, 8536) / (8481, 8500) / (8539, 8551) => -2.1 A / 17.1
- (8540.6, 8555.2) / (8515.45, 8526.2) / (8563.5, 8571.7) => 1.8 A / 19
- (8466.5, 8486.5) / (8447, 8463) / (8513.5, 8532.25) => -0.1 A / 19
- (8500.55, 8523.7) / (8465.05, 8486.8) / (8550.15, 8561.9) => 0.2 A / 18.9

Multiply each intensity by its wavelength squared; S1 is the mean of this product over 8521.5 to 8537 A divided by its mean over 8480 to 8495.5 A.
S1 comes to 0.99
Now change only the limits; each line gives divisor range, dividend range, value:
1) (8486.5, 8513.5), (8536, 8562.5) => 0.95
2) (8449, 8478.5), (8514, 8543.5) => 0.99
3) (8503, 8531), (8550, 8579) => 1.01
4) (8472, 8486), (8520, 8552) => 0.94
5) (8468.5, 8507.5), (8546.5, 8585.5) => 1.01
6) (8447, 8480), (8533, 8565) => 0.95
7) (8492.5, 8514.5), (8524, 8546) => 0.97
